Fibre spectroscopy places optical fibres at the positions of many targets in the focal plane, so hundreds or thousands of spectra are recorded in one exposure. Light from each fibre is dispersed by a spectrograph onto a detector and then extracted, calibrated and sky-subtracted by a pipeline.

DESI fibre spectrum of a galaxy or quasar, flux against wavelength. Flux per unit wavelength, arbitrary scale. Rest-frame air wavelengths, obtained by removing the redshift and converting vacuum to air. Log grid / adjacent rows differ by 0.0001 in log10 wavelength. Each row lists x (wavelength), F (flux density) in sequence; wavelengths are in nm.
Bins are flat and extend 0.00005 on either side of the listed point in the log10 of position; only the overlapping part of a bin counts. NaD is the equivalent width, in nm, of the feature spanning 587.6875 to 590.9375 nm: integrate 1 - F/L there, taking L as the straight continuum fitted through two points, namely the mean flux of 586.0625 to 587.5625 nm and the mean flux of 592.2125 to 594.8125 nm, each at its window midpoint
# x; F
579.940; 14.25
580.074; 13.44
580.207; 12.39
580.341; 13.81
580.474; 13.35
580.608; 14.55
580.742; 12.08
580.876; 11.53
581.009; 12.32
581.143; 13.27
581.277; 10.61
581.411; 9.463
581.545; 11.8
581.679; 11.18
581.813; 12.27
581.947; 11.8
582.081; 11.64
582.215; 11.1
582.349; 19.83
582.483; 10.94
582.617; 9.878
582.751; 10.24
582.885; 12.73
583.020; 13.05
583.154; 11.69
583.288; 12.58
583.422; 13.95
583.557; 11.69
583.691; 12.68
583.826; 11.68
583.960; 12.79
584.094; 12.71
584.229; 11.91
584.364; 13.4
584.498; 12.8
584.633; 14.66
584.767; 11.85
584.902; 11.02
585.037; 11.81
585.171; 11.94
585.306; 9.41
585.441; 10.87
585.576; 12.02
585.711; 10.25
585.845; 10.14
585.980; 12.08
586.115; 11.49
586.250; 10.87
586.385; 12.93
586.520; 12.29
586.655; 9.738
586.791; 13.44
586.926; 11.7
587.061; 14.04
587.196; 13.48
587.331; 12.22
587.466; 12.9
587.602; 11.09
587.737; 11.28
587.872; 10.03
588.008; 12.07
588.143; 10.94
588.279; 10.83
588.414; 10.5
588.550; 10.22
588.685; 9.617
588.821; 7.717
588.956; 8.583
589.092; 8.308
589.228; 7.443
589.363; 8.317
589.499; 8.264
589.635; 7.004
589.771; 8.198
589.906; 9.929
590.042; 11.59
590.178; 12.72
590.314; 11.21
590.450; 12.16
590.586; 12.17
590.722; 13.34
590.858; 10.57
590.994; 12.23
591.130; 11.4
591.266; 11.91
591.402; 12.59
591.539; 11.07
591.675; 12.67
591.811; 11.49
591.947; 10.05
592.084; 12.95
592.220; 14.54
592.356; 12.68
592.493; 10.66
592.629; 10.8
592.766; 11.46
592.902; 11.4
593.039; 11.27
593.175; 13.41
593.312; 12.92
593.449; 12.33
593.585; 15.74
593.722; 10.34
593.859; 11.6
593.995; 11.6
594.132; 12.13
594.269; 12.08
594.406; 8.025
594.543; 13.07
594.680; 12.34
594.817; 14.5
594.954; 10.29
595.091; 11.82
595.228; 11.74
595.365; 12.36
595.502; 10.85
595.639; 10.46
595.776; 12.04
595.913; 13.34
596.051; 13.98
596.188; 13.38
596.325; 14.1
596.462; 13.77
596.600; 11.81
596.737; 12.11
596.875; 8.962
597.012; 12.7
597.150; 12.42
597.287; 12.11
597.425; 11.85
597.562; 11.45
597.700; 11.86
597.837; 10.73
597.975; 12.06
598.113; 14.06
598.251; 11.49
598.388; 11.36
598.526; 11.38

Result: 0.55 nm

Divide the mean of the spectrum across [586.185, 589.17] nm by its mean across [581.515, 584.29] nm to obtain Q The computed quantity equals 0.90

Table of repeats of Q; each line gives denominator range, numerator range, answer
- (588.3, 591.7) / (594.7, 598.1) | 1.17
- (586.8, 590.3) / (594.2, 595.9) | 1.12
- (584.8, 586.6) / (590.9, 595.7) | 1.05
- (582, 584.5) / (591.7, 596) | 0.96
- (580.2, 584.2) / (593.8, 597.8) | 0.98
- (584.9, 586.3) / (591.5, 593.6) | 1.10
